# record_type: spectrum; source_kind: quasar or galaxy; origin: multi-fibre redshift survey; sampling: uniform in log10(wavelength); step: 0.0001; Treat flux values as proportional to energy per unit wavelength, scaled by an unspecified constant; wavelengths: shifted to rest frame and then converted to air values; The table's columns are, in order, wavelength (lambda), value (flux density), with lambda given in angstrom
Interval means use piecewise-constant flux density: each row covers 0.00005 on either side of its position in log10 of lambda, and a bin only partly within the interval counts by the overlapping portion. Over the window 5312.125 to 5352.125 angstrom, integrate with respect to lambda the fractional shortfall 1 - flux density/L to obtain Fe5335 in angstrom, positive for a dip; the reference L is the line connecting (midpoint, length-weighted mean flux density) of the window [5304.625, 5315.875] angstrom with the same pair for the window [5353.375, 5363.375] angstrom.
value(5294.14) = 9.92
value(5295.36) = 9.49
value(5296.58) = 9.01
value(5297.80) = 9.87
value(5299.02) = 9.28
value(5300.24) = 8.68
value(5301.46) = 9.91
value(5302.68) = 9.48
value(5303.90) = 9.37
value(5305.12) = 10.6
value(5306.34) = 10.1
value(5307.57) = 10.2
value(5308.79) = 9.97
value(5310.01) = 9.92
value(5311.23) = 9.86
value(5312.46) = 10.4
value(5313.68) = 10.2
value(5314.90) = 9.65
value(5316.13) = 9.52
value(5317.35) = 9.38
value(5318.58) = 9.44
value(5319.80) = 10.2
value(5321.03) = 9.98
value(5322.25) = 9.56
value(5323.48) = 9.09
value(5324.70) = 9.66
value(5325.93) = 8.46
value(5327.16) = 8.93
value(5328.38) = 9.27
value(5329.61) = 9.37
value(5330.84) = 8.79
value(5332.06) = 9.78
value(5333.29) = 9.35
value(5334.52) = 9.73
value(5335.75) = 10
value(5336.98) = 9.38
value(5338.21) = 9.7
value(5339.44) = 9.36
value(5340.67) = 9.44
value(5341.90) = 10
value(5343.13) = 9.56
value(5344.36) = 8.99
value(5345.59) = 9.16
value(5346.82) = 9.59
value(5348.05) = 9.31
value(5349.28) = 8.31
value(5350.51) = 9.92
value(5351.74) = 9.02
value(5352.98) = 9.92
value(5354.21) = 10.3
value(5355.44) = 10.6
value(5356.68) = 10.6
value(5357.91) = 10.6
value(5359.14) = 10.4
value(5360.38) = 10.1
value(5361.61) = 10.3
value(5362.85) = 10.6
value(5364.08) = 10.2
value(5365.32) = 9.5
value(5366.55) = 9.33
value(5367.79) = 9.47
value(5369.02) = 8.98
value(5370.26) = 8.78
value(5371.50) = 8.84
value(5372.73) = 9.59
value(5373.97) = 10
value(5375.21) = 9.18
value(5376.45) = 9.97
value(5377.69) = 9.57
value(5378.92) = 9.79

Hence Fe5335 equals 3.0 angstrom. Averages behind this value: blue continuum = 10.1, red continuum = 10.4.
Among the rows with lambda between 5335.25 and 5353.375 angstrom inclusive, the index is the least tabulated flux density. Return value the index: 8.31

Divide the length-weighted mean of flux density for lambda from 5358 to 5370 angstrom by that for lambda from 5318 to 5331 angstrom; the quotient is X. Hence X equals 1.06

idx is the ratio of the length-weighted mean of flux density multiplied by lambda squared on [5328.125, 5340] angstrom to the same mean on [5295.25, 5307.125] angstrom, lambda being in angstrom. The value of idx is 1.0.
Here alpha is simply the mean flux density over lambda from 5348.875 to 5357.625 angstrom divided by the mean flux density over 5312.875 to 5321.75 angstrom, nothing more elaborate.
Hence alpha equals 1.01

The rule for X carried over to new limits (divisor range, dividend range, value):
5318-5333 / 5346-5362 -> 1.06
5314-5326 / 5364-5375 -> 0.98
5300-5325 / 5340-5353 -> 0.96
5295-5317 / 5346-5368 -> 1.01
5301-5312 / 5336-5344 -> 0.96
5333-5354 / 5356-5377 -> 1.03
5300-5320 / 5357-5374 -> 0.99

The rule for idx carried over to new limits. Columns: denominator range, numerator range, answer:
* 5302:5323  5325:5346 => 0.96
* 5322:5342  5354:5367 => 1.10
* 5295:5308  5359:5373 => 1.03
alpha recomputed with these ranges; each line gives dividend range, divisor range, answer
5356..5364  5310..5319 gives 1.06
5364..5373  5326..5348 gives 0.99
